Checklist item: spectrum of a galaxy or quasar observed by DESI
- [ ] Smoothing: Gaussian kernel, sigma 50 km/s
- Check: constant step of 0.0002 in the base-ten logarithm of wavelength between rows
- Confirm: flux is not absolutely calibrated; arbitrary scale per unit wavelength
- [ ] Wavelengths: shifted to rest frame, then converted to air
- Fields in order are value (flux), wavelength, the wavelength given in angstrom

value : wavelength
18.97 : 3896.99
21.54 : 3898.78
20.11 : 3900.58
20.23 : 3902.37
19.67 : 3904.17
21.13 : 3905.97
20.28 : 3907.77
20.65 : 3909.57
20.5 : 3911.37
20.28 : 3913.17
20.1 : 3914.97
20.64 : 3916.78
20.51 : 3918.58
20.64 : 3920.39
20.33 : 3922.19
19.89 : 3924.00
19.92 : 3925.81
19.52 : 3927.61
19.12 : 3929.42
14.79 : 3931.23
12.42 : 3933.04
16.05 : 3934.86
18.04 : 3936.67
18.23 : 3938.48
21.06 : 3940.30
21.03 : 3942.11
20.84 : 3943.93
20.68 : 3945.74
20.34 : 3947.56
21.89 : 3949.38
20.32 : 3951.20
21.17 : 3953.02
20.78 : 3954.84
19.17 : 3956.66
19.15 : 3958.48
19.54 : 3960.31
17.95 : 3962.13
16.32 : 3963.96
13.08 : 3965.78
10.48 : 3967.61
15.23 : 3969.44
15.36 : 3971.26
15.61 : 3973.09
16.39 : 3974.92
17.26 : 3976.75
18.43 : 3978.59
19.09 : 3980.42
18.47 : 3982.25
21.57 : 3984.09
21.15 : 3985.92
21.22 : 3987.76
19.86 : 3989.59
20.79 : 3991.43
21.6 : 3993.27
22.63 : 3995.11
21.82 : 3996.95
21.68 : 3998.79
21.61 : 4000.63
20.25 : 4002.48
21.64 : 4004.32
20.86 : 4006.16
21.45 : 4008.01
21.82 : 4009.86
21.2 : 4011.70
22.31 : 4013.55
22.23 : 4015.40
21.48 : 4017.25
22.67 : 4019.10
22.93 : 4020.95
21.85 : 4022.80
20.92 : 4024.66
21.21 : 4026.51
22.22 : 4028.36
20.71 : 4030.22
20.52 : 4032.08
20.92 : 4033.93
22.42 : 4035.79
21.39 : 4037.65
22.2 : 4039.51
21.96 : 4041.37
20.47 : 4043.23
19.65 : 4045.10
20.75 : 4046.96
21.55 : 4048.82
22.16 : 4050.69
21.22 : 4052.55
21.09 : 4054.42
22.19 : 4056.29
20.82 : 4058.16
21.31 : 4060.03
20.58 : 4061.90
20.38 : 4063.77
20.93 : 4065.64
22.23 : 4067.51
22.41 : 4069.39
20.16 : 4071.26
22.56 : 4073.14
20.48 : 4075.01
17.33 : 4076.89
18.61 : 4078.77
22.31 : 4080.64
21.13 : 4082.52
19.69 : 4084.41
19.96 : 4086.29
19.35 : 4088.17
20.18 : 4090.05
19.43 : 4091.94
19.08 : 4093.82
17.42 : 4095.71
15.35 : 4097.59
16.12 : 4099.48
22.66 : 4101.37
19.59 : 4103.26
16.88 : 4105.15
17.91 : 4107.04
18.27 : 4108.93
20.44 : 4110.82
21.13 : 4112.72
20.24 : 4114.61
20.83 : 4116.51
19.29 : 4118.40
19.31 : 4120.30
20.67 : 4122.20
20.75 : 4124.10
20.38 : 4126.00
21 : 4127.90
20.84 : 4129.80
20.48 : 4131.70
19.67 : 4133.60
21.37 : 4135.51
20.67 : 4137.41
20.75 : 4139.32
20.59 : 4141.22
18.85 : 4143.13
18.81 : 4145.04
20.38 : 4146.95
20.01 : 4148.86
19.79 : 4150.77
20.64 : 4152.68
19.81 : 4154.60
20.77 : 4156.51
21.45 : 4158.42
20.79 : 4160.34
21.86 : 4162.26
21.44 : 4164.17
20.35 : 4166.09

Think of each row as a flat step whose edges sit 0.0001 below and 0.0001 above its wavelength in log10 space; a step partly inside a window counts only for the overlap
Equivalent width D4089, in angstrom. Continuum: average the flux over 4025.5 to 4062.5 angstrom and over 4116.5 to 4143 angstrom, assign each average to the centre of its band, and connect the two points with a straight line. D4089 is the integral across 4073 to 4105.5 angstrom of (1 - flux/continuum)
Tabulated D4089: 2.4 angstrom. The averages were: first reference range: 21.3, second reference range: 20.4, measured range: 19.3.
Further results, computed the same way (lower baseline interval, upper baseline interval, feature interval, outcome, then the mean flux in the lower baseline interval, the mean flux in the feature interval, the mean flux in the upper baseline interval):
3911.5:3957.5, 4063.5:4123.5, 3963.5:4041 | -1.9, 19.5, 20.1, 19.8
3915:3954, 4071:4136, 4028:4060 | -2.7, 19.4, 21.3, 19.7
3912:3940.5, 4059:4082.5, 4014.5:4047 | -2.0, 18.8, 21.5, 20.8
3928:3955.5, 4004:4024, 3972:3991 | 1.6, 19.1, 18.9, 21.8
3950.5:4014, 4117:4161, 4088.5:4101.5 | 1.1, 19.3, 18.4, 20.3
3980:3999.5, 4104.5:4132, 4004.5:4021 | -0.8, 20.9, 21.8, 19.9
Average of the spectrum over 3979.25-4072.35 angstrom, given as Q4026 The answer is 21.3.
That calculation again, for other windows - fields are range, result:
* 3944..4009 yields 19.3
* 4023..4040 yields 21.4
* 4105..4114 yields 19.2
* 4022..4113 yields 20.4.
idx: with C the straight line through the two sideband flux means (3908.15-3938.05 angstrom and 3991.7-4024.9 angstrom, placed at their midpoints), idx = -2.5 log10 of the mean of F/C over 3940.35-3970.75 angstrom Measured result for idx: 0.075 mag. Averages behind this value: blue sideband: 19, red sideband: 21.7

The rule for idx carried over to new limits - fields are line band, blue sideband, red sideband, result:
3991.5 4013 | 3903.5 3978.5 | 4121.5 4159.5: -0.122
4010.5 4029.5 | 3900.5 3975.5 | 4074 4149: -0.141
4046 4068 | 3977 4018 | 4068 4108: -0.066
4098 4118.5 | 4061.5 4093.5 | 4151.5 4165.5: 0.072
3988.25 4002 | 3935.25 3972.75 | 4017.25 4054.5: -0.075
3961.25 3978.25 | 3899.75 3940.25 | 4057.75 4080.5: 0.270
